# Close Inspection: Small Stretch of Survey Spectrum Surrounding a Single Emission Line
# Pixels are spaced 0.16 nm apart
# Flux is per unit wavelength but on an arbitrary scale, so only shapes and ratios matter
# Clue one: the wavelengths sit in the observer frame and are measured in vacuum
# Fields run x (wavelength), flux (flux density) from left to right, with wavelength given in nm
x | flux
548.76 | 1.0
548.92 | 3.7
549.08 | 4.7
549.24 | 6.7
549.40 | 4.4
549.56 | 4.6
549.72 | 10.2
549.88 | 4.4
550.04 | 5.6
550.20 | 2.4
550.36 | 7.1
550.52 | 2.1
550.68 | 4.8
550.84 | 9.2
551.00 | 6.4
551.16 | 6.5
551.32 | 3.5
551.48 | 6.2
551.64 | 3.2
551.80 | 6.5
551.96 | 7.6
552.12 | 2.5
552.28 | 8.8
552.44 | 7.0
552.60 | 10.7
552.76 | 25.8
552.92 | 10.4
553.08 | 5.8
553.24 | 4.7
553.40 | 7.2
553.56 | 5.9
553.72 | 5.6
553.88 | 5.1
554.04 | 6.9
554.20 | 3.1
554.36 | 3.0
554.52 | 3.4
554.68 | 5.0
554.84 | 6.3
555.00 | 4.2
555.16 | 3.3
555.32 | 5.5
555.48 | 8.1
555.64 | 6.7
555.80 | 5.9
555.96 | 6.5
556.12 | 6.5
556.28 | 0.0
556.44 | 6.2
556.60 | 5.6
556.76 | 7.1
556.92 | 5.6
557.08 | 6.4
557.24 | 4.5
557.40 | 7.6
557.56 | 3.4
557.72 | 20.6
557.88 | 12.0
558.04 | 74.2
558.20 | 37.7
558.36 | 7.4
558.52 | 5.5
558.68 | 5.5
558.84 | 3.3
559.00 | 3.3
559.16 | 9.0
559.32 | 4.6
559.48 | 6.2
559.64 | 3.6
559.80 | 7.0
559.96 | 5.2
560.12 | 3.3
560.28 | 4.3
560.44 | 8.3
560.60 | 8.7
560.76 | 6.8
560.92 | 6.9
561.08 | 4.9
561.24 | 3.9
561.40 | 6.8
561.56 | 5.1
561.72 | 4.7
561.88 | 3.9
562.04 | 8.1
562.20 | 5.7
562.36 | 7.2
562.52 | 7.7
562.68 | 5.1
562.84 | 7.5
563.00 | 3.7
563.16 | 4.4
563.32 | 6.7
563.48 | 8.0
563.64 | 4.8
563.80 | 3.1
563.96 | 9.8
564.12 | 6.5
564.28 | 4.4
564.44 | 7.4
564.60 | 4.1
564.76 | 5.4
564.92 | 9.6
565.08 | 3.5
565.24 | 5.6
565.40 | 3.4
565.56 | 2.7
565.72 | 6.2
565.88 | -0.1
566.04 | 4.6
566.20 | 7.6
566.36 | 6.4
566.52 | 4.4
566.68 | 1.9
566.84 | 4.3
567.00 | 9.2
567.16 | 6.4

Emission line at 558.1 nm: [O III] 5007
